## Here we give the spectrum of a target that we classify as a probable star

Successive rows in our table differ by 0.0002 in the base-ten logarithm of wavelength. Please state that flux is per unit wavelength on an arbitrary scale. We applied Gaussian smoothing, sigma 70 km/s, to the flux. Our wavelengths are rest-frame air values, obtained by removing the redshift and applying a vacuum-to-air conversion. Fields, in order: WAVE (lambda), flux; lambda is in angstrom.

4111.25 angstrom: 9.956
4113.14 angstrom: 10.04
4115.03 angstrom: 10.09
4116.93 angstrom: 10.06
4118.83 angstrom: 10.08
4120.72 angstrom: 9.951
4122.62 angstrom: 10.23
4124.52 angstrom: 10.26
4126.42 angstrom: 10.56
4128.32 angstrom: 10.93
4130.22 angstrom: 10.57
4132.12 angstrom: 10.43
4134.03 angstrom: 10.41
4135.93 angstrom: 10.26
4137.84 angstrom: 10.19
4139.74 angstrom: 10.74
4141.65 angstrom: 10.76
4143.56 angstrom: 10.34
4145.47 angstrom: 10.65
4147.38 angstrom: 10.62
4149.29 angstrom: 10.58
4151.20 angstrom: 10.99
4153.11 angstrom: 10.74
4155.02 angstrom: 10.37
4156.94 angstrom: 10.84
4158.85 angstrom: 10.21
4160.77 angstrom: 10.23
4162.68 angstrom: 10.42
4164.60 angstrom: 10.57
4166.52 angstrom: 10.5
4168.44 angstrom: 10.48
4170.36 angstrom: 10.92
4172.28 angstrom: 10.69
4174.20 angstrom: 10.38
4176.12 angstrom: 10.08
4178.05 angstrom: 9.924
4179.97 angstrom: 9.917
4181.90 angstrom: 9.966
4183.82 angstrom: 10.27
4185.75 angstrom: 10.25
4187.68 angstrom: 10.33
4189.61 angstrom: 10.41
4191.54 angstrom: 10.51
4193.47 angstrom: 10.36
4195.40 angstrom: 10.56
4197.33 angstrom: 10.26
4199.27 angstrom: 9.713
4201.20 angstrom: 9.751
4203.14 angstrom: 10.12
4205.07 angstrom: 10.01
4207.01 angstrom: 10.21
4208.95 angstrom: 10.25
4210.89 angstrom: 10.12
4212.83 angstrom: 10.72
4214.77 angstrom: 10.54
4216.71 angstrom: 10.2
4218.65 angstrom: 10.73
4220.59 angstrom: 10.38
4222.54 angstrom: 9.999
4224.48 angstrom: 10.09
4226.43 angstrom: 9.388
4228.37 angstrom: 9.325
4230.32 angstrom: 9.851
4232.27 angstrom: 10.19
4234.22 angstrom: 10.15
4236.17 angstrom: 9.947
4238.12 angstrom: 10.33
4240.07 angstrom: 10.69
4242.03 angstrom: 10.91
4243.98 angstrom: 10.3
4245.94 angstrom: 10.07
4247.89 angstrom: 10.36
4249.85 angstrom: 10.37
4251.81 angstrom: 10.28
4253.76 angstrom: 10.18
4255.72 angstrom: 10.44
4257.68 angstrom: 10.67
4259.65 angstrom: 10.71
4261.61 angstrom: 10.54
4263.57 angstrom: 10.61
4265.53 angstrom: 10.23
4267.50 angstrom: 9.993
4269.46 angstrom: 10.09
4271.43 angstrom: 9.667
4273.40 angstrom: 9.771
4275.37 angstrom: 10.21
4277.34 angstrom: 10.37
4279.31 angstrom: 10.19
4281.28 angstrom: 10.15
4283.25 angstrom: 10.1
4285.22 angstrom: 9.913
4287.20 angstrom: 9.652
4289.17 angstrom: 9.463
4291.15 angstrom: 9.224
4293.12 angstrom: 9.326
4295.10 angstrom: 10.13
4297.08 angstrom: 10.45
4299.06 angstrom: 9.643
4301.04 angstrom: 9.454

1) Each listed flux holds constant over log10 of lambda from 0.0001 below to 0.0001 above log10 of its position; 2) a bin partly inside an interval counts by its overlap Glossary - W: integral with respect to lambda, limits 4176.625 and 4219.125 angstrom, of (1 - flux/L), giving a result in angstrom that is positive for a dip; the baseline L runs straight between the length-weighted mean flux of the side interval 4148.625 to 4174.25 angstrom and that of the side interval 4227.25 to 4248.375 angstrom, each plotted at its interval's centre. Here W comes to 0.7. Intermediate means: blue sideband 10.6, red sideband 10.2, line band 10.2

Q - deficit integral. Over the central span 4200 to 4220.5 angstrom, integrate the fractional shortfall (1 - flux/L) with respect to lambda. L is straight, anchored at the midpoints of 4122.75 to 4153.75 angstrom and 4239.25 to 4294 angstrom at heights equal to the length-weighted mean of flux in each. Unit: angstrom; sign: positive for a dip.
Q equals 0.1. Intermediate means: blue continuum 10.6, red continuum 10.2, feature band 10.3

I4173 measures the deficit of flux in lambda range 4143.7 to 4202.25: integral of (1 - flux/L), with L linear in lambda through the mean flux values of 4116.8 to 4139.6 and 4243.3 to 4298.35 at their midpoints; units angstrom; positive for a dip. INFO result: -0.6 angstrom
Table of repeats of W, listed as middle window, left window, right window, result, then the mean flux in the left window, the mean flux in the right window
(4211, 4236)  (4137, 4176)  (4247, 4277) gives 0.6 angstrom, 10.6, 10.3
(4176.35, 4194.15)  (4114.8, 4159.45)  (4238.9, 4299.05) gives 0.2 angstrom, 10.5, 10.2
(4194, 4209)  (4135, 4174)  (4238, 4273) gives 0.5 angstrom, 10.6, 10.3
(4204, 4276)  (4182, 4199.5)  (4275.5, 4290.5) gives -0.7 angstrom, 10.3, 9.97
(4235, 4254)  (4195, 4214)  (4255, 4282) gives -0.2 angstrom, 10.2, 10.3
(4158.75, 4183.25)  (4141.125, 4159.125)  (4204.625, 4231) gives 0.3 angstrom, 10.6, 10.1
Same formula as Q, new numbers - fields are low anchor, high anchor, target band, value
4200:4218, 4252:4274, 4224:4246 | 0.3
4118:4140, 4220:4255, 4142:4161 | -0.4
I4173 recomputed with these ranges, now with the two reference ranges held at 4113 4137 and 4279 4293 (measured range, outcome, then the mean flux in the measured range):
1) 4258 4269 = -0.6 angstrom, 10.4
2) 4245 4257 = -0.5 angstrom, 10.3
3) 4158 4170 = -0.3 angstrom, 10.4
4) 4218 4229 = 0.0 angstrom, 9.99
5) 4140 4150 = -0.4 angstrom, 10.6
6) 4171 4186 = -0.1 angstrom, 10.2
